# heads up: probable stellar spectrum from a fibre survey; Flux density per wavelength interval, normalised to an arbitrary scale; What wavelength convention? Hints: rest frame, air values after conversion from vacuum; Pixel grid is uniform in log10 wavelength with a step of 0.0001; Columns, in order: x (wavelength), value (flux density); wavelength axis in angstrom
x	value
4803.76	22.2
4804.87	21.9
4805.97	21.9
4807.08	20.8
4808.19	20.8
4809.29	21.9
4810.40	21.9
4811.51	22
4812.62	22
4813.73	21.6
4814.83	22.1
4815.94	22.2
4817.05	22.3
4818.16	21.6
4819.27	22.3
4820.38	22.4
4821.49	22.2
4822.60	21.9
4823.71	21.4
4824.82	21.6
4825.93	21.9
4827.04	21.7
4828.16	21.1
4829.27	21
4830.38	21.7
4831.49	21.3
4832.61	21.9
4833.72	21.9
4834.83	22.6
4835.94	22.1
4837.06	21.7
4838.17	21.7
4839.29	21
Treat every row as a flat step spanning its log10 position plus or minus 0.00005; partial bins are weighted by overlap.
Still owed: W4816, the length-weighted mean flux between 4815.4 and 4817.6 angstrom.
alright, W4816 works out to 22.2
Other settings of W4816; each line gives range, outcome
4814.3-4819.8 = 22.1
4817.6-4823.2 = 22.1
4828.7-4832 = 21.4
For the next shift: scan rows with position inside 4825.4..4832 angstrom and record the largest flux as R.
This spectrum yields 21.9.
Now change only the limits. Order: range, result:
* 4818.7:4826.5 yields 22.4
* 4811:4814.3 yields 22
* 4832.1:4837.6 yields 22.6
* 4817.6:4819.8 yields 22.3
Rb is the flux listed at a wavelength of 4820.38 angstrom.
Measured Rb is 22.4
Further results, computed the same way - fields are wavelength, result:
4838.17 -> 21.7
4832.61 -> 21.9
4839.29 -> 21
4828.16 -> 21.1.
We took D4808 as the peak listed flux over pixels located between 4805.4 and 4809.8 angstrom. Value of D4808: 21.9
